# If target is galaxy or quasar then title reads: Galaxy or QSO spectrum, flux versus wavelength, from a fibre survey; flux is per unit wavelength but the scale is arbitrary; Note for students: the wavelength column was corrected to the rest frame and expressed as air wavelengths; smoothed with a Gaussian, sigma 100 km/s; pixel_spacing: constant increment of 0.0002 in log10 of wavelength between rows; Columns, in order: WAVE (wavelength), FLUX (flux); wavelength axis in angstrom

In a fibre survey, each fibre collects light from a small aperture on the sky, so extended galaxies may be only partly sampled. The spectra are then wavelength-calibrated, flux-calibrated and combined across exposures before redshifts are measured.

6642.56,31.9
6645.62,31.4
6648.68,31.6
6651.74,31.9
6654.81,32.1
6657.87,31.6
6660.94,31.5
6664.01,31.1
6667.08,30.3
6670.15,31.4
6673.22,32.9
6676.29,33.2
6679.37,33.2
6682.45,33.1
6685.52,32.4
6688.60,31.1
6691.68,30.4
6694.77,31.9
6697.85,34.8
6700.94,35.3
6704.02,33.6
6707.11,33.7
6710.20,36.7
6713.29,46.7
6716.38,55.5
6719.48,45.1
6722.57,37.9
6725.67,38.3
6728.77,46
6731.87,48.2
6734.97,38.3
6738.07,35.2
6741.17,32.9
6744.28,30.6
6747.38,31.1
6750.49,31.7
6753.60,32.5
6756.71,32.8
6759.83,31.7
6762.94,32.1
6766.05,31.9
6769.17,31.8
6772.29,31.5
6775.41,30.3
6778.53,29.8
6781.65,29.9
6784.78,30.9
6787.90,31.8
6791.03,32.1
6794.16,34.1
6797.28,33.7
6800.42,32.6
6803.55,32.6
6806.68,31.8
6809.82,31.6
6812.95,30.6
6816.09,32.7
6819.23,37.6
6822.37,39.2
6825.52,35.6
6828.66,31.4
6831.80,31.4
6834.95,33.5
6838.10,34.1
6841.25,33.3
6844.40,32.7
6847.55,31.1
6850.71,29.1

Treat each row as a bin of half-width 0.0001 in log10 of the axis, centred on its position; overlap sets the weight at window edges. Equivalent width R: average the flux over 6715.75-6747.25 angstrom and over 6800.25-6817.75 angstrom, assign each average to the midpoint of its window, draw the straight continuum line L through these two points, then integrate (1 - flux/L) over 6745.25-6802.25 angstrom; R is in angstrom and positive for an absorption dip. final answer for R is 6.0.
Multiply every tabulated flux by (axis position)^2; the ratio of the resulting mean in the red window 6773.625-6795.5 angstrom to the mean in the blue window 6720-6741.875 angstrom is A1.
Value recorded 0.79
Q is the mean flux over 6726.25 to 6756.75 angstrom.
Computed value 36.2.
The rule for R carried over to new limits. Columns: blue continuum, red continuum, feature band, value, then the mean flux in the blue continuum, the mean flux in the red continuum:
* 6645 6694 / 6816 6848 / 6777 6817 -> 2.03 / 31.8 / 34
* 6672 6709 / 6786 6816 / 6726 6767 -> -3.10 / 33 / 32.3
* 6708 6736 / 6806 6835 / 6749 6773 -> 4.58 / 43.5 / 33.6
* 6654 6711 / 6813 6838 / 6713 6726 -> -4.76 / 32.6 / 34.2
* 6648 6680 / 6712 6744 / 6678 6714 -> 2.71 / 31.9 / 41.9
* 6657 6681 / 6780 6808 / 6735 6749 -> -0.45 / 31.9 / 32.2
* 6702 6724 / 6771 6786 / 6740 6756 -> 1.65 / 41.2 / 30.4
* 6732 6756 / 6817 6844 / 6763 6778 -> 1.24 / 34.1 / 34.4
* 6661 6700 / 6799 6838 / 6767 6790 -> 1.49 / 32.2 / 33.4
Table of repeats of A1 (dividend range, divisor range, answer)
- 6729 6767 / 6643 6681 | 1.11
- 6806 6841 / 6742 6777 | 1.08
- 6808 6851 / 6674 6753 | 0.94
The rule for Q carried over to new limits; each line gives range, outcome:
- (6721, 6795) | 33.9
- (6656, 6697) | 31.9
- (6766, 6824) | 32.5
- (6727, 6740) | 41.6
